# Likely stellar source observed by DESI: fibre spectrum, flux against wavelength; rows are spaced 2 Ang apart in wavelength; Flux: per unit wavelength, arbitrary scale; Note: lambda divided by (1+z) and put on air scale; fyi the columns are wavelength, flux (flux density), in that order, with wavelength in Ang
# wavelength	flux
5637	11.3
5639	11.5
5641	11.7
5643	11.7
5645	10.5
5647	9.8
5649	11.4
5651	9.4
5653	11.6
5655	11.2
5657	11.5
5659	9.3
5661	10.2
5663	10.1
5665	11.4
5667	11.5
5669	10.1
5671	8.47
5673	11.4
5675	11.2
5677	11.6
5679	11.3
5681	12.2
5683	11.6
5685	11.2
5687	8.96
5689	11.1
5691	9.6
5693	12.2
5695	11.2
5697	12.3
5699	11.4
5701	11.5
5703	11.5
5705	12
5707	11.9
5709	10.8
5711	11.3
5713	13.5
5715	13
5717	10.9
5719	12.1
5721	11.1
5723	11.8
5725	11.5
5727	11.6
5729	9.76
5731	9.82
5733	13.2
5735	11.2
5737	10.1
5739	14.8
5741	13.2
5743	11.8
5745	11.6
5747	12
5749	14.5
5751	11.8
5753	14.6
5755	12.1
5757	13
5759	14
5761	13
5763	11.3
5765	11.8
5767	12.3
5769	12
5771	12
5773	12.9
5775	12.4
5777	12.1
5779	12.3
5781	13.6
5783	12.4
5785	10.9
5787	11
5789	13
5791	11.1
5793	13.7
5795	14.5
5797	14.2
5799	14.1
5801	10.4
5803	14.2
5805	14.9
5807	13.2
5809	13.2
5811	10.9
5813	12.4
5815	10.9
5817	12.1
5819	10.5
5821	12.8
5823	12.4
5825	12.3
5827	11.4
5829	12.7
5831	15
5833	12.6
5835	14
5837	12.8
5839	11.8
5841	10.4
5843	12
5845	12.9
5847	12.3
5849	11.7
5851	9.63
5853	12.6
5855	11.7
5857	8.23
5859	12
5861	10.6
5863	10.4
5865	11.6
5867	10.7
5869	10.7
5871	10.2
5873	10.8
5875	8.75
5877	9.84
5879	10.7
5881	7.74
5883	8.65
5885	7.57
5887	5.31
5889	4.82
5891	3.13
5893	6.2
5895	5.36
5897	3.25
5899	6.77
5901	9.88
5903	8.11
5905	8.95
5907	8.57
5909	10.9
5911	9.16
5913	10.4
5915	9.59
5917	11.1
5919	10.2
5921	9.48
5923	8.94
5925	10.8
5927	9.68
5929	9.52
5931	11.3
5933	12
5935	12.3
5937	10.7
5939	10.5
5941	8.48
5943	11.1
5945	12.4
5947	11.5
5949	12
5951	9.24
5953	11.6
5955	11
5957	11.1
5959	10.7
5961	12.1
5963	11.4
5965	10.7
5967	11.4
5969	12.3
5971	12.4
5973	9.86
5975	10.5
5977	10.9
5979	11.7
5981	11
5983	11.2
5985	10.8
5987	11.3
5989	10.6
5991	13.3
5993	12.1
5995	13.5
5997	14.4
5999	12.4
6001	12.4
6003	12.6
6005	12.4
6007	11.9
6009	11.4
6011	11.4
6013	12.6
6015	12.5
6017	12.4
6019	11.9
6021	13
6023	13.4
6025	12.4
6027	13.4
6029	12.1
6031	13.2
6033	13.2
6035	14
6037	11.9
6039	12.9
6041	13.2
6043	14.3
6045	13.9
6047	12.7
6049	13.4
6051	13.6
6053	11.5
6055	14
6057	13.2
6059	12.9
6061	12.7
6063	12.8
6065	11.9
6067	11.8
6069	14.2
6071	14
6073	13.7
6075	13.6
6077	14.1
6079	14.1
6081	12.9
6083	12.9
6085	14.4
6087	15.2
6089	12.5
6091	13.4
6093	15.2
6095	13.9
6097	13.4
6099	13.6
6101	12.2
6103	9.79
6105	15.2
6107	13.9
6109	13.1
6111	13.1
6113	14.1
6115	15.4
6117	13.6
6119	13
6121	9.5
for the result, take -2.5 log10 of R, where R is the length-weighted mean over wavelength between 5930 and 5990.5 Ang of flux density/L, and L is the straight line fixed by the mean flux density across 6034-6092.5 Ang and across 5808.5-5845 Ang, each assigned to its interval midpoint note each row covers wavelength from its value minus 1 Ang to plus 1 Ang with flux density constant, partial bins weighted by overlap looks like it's 0.15 mag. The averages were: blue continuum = 12.2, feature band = 11.2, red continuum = 13.3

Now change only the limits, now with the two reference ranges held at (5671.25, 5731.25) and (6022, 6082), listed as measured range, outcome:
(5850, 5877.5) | 0.16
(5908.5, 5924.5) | 0.24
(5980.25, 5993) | 0.13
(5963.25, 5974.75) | 0.13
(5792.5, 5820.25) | -0.08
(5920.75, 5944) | 0.20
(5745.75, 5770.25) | -0.09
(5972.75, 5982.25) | 0.18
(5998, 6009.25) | 0.06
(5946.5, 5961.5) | 0.14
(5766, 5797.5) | -0.06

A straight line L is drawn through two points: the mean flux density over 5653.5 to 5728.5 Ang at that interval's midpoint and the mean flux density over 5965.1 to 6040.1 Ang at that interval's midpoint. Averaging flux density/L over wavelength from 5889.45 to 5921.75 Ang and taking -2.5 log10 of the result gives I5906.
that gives 0.41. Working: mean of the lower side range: 11.2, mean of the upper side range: 12.2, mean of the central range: 8.12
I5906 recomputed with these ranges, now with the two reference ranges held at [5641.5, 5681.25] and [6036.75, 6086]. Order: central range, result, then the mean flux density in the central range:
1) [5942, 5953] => 0.115 mag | 11.3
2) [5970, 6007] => 0.083 mag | 11.9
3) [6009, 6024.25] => 0.050 mag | 12.4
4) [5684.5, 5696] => 0.027 mag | 10.7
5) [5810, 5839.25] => -0.048 mag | 12.3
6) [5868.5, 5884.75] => 0.258 mag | 9.54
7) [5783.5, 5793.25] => -0.025 mag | 11.8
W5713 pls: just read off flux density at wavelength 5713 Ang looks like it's 13.5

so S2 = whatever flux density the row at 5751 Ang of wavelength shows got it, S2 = 11.8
